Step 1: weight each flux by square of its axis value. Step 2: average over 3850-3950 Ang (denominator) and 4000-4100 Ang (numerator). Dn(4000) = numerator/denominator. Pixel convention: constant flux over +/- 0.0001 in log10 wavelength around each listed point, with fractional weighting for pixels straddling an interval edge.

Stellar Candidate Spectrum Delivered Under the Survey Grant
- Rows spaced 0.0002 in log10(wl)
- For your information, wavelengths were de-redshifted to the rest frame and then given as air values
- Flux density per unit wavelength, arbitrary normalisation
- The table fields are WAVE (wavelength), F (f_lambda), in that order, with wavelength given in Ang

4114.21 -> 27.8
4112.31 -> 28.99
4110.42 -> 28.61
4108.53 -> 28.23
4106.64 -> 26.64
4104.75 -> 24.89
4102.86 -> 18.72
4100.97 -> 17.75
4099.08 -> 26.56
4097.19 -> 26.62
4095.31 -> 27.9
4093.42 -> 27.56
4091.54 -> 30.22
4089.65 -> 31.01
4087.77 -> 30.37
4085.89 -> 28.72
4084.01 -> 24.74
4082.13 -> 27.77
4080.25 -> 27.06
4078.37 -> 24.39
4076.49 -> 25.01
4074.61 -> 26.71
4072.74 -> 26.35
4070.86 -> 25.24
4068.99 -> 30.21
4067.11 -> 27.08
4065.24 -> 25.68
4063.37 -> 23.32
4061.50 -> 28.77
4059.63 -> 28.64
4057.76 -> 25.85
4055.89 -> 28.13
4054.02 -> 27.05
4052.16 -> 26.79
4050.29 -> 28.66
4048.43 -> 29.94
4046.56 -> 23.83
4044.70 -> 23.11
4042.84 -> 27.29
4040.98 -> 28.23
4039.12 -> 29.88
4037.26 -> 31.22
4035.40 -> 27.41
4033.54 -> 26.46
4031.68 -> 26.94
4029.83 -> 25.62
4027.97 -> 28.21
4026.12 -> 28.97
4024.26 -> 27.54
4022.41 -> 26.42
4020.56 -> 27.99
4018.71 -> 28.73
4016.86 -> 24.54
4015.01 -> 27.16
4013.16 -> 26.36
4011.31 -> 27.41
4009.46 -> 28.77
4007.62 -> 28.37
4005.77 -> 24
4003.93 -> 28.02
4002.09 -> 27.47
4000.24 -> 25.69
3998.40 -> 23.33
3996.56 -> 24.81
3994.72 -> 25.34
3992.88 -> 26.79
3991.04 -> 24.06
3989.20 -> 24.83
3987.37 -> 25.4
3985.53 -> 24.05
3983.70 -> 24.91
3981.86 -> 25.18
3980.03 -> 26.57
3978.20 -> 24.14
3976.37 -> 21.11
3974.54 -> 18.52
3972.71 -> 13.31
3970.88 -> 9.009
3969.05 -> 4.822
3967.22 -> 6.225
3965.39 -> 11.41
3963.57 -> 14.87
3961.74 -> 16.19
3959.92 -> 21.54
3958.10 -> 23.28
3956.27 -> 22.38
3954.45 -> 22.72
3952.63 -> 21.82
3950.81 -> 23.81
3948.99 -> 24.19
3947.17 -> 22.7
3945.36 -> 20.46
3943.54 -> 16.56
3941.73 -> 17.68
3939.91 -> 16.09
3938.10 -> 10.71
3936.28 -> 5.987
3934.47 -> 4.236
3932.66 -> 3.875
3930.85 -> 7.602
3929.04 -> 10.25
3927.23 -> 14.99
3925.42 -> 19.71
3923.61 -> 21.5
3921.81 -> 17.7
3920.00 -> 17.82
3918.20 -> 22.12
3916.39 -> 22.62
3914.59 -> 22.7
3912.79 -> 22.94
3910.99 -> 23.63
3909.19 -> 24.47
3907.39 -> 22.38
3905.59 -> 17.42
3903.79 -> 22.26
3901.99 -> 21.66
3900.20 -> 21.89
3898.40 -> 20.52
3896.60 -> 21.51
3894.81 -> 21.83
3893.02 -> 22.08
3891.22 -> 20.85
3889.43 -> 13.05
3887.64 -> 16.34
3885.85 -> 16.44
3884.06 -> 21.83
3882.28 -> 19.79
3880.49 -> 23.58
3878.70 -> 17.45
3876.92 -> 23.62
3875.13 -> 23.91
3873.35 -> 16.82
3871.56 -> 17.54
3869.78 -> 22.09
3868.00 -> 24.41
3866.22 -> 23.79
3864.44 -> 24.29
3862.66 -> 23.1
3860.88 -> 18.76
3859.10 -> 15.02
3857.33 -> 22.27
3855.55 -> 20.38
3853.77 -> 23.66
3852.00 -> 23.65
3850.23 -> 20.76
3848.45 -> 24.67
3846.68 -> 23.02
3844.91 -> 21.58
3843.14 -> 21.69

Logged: 1.54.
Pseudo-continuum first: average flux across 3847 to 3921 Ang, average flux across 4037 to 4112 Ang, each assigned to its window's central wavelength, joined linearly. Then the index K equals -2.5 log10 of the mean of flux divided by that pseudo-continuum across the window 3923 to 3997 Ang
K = 0.28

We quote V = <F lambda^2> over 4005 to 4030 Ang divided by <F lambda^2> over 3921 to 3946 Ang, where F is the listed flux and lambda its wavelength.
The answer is 2.1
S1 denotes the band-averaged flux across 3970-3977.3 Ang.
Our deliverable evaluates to 15.5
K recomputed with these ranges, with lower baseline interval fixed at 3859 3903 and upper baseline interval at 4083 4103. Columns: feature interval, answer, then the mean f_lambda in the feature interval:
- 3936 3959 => 0.16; 19.5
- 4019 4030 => -0.12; 27.7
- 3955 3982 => 0.33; 17.1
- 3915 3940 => 0.48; 14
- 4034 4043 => -0.15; 28.8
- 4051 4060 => -0.07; 27.2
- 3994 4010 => -0.09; 26.2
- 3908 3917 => -0.09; 23.3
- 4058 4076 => -0.04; 26.8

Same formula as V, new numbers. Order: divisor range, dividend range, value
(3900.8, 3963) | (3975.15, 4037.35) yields 1.48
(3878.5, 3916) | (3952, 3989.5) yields 0.95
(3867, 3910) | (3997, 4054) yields 1.41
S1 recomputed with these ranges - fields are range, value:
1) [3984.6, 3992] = 24.6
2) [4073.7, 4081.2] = 25.8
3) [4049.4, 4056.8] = 27.6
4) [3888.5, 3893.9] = 18.6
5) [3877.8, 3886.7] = 19.9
